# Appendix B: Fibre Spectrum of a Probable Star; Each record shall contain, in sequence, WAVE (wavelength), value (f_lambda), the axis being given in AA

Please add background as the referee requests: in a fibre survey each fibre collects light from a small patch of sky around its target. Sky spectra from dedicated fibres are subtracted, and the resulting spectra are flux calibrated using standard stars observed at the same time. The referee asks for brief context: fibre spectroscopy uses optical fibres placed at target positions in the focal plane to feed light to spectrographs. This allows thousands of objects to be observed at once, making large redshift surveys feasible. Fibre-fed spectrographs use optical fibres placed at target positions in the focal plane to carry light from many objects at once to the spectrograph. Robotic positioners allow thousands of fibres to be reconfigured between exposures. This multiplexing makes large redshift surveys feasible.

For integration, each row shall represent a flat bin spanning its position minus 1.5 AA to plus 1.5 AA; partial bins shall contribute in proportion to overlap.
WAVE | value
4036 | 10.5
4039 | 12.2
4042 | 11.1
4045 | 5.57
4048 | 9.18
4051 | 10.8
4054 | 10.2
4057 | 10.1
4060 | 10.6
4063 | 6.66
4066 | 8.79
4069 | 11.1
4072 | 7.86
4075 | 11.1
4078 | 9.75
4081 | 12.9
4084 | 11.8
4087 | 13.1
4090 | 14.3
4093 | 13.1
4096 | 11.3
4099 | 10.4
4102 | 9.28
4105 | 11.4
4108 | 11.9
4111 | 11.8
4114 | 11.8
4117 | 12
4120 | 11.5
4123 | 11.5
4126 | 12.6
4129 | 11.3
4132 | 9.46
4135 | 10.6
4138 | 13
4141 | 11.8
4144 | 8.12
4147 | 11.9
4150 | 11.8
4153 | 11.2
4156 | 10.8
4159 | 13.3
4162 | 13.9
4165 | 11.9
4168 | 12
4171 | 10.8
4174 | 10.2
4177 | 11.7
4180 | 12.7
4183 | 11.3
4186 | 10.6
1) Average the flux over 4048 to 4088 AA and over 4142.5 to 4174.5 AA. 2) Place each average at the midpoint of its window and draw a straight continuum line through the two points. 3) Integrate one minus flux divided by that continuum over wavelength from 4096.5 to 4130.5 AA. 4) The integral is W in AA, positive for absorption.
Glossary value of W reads -1.6 AA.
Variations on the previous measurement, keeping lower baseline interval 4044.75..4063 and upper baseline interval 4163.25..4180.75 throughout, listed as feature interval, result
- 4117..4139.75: -1.5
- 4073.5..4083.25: -1.4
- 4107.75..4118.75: -1.4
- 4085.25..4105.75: -3.4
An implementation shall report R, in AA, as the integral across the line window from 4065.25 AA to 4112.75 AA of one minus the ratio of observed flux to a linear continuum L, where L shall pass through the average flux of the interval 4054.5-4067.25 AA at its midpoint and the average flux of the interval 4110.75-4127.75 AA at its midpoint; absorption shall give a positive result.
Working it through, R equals -3.8 AA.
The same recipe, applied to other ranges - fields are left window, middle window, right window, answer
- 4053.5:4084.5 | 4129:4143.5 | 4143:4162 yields 0.2 AA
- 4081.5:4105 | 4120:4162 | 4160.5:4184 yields 1.5 AA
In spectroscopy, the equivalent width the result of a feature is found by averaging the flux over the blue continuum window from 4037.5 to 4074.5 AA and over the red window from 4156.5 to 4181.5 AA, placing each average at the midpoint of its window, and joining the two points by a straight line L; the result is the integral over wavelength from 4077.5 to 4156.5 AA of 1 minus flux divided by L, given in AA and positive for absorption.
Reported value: -5.0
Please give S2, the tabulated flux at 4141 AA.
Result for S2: 11.8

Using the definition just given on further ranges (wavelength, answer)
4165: 11.9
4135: 10.6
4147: 11.9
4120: 11.5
